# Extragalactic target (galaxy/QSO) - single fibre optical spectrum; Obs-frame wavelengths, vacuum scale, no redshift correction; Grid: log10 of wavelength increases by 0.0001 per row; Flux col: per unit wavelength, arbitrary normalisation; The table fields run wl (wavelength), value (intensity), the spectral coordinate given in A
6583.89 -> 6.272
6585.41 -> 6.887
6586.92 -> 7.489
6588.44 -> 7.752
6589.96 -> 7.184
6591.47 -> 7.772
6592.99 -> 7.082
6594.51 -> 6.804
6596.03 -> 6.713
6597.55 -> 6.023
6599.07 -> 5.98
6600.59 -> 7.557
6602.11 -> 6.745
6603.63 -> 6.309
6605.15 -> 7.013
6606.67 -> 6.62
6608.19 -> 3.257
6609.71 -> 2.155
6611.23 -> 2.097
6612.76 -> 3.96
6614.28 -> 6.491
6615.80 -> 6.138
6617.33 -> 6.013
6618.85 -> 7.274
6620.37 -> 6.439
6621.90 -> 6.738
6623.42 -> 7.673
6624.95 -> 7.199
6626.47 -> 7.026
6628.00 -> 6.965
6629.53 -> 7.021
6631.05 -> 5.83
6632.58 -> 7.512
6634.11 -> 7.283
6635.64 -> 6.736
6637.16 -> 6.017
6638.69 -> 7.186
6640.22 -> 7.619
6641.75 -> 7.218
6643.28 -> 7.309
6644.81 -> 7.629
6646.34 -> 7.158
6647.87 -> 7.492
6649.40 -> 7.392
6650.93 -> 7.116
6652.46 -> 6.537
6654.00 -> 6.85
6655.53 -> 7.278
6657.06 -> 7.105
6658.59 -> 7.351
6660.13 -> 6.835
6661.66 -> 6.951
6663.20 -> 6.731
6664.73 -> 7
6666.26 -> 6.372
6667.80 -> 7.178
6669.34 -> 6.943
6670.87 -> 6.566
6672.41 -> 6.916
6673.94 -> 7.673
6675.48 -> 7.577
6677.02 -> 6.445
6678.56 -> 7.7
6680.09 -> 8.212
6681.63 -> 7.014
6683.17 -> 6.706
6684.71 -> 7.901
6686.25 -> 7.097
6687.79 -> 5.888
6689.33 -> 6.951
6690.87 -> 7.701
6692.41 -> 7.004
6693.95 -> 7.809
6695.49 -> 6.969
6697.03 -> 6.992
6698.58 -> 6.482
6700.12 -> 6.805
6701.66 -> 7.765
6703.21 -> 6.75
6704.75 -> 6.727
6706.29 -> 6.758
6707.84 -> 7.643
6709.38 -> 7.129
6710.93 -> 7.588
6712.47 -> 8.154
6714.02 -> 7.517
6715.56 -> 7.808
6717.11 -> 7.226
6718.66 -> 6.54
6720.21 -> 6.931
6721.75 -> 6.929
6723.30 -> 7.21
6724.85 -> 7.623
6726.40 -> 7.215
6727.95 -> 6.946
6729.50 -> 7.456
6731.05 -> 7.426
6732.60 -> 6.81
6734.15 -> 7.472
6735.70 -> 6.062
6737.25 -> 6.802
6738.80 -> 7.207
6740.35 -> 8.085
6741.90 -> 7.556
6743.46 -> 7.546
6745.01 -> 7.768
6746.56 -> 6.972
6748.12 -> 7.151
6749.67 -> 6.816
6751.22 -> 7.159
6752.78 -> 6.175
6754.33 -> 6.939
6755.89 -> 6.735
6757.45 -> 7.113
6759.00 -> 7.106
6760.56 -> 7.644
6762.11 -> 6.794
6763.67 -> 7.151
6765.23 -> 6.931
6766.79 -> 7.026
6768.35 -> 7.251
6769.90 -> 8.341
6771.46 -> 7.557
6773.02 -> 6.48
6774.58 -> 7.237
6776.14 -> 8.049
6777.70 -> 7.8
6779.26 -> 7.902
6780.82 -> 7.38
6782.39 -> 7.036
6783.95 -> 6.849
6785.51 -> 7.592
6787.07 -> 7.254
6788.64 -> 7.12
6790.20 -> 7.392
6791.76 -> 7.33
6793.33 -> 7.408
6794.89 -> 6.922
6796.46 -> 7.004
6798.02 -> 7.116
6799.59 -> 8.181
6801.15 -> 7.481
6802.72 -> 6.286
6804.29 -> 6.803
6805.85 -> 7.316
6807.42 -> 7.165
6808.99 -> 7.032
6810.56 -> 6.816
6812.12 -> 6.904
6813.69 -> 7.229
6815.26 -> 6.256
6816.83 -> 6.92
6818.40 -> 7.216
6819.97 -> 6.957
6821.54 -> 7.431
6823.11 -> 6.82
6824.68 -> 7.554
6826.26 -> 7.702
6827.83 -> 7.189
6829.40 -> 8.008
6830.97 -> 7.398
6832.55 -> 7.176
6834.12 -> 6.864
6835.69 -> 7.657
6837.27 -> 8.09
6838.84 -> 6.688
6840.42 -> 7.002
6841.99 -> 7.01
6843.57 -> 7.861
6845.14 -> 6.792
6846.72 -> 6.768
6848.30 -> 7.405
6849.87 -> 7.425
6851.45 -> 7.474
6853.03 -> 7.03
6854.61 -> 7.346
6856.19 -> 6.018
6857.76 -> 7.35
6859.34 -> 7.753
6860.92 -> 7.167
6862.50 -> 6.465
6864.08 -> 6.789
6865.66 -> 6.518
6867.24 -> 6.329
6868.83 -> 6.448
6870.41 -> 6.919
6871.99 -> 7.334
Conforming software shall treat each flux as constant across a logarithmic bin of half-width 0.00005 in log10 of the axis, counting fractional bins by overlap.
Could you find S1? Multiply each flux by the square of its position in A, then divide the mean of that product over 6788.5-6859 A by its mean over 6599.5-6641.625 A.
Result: 1.22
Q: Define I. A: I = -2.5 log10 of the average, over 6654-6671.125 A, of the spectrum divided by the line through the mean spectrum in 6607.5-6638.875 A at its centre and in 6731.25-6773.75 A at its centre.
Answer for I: -0.09 mag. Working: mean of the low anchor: 6.04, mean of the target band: 6.95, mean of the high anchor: 7.14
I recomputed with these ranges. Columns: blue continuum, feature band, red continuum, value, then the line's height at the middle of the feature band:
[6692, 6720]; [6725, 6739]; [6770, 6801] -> 0.03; 7.26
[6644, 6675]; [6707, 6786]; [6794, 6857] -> -0.02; 7.11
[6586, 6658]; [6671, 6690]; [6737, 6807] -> -0.05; 6.86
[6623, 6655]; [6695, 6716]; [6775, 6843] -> -0.01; 7.14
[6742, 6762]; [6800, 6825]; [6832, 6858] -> 0.02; 7.15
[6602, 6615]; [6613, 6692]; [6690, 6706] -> -0.18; 5.96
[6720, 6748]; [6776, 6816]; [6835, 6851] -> 0.01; 7.25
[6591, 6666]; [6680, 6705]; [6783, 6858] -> -0.05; 6.79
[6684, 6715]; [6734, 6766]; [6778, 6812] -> 0.02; 7.2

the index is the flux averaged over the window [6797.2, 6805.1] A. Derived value 7.18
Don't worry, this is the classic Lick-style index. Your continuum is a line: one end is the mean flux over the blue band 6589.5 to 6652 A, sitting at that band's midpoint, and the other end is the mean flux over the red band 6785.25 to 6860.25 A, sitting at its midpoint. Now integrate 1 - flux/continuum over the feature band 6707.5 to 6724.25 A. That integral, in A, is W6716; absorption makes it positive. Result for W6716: -1.2 A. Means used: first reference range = 6.53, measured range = 7.33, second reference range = 7.2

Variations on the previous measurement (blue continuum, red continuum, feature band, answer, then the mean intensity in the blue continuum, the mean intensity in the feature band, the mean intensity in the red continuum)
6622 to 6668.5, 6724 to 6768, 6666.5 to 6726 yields -0.69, 7.05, 7.17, 7.13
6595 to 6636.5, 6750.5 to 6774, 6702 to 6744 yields -2.34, 6.18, 7.23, 7.09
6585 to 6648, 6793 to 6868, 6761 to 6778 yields -0.88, 6.55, 7.32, 7.13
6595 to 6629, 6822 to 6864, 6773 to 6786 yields -0.98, 6.03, 7.42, 7.23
